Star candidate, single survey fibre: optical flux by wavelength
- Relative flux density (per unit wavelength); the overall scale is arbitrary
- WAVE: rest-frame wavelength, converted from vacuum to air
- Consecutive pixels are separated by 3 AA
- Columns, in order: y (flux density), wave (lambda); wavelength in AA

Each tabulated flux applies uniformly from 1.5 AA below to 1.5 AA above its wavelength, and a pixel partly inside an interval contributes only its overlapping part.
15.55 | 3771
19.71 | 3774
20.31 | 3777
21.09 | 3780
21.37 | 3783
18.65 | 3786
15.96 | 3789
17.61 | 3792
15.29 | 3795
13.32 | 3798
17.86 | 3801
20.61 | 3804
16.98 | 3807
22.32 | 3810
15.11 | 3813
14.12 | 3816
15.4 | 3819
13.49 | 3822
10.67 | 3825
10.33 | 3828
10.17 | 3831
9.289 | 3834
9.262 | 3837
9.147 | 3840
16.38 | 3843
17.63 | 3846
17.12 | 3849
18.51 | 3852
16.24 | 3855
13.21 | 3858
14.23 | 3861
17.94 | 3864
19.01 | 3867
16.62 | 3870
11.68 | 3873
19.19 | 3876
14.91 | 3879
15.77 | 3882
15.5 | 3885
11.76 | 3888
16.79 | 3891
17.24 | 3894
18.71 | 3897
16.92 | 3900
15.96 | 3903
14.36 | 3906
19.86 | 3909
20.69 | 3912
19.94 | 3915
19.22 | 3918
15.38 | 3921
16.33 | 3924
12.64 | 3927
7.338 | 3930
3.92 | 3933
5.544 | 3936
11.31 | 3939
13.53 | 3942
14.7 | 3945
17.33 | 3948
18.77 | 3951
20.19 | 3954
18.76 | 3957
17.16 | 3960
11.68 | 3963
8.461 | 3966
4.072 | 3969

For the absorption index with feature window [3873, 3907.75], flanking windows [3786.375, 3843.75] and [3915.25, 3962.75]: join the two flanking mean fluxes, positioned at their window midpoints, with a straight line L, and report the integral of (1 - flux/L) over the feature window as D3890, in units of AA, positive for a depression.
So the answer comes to -3.9 AA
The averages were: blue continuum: 14.4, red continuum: 14.2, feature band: 15.9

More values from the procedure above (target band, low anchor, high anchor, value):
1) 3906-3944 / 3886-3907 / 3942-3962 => 6.3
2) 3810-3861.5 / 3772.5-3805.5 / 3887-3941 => 9.6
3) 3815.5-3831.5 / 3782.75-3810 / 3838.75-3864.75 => 4.1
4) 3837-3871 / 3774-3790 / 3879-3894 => 1.7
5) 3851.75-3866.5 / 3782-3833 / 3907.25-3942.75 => -1.1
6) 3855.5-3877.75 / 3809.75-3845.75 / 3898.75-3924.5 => -1.3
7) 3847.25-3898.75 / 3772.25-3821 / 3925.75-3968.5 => -3.2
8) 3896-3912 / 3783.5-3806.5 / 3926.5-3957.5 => -3.9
